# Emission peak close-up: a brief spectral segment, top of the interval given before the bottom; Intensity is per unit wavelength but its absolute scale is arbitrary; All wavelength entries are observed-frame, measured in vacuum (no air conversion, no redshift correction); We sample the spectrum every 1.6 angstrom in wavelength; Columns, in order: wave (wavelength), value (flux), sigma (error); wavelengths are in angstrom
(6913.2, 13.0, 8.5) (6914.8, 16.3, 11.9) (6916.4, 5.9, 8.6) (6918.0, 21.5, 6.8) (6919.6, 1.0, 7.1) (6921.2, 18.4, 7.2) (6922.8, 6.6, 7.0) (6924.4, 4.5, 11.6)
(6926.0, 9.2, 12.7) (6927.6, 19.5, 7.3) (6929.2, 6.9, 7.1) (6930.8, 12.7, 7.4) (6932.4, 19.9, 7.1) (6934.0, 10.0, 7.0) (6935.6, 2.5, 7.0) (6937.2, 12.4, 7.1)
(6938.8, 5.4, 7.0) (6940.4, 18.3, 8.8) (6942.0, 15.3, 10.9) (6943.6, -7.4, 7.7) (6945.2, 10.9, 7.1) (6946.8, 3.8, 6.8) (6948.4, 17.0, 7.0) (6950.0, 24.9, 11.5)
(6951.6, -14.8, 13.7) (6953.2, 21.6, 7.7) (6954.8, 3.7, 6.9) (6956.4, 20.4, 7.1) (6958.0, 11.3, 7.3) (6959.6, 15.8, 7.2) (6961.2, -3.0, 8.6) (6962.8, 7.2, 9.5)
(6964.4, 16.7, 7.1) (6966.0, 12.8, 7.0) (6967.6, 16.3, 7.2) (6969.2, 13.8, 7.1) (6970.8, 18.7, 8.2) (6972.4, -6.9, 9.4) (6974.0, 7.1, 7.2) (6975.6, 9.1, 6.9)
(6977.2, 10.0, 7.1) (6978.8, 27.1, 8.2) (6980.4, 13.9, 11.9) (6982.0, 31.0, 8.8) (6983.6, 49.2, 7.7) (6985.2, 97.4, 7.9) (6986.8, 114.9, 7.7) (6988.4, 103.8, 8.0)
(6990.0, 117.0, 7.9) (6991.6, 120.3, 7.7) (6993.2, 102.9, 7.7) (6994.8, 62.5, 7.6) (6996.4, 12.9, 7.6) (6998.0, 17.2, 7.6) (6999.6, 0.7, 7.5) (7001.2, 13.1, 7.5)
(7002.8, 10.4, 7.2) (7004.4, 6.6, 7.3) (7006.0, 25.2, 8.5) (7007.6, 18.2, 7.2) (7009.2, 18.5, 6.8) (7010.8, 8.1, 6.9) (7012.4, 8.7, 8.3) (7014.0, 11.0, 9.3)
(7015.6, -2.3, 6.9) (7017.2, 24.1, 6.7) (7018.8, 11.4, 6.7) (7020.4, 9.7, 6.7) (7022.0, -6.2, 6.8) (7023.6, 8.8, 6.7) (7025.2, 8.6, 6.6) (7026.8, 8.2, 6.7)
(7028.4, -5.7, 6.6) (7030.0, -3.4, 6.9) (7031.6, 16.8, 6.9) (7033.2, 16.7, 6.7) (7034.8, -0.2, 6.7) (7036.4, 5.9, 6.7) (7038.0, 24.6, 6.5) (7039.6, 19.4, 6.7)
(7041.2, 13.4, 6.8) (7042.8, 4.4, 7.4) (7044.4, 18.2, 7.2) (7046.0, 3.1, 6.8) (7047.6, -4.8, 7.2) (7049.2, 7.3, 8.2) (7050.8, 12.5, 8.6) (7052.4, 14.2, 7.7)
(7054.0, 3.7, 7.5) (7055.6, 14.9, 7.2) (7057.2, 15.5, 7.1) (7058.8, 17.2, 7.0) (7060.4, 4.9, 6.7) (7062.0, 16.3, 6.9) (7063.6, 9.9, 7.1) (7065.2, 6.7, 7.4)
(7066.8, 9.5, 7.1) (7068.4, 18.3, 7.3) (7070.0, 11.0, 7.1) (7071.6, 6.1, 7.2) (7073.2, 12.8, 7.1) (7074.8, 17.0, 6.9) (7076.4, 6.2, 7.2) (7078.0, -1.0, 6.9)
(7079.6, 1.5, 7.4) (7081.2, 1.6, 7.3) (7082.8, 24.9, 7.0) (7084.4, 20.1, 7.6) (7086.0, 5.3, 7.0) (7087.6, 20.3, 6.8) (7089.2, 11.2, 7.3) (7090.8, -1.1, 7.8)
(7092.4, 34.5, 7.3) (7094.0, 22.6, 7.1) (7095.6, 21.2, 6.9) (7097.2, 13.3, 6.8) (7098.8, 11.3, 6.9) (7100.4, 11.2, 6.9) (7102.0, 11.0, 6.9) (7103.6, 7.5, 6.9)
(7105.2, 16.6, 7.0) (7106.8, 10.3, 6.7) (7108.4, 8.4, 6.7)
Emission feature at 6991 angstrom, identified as [O II] 3727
